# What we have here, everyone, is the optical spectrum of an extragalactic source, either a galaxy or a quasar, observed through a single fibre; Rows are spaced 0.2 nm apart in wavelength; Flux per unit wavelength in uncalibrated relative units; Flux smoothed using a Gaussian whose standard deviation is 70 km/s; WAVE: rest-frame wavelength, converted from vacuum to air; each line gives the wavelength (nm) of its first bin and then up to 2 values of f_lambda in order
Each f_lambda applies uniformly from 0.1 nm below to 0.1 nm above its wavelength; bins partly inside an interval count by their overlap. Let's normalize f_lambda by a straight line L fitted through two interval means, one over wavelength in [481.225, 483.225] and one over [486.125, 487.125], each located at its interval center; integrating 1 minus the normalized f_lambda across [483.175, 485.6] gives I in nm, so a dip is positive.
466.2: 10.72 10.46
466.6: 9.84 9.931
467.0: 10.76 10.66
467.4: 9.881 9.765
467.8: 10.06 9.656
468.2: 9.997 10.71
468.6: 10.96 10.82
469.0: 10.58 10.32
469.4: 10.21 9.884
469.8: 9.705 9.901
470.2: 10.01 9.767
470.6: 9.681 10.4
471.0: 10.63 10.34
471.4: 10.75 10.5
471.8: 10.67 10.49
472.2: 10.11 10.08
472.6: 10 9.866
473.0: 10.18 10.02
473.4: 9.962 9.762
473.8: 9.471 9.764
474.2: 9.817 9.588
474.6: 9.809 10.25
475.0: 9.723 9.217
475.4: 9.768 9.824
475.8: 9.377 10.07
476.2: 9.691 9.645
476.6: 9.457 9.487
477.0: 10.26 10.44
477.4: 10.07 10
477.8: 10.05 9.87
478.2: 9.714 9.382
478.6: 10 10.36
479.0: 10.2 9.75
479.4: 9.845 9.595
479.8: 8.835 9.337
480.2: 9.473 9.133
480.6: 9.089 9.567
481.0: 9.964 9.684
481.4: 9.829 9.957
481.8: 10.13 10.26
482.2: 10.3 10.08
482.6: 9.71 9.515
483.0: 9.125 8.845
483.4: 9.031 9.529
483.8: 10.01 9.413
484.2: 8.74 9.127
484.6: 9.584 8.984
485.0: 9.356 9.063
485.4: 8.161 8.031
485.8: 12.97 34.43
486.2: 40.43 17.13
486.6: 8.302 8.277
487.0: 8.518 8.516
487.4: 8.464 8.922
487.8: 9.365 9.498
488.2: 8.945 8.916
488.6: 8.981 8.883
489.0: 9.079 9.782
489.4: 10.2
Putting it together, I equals 0.67 nm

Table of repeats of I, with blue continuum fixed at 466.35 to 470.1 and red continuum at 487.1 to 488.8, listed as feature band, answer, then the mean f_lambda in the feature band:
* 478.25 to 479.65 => -0.05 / 9.88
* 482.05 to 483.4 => -0.04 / 9.58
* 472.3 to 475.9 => 0.01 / 9.8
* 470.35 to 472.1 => -0.06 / 10.4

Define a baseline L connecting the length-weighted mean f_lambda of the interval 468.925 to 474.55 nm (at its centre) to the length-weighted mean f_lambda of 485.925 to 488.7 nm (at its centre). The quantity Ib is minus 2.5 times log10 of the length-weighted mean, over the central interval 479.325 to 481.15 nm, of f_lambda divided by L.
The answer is 0.25 mag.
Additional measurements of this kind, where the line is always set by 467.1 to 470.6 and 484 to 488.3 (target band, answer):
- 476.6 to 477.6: 0.11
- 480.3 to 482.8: 0.18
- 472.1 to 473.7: 0.06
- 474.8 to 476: 0.13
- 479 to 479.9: 0.18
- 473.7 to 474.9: 0.10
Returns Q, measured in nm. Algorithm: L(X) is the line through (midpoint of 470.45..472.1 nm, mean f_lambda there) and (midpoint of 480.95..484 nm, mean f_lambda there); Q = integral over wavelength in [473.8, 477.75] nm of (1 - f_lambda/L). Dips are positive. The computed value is 0.13 nm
